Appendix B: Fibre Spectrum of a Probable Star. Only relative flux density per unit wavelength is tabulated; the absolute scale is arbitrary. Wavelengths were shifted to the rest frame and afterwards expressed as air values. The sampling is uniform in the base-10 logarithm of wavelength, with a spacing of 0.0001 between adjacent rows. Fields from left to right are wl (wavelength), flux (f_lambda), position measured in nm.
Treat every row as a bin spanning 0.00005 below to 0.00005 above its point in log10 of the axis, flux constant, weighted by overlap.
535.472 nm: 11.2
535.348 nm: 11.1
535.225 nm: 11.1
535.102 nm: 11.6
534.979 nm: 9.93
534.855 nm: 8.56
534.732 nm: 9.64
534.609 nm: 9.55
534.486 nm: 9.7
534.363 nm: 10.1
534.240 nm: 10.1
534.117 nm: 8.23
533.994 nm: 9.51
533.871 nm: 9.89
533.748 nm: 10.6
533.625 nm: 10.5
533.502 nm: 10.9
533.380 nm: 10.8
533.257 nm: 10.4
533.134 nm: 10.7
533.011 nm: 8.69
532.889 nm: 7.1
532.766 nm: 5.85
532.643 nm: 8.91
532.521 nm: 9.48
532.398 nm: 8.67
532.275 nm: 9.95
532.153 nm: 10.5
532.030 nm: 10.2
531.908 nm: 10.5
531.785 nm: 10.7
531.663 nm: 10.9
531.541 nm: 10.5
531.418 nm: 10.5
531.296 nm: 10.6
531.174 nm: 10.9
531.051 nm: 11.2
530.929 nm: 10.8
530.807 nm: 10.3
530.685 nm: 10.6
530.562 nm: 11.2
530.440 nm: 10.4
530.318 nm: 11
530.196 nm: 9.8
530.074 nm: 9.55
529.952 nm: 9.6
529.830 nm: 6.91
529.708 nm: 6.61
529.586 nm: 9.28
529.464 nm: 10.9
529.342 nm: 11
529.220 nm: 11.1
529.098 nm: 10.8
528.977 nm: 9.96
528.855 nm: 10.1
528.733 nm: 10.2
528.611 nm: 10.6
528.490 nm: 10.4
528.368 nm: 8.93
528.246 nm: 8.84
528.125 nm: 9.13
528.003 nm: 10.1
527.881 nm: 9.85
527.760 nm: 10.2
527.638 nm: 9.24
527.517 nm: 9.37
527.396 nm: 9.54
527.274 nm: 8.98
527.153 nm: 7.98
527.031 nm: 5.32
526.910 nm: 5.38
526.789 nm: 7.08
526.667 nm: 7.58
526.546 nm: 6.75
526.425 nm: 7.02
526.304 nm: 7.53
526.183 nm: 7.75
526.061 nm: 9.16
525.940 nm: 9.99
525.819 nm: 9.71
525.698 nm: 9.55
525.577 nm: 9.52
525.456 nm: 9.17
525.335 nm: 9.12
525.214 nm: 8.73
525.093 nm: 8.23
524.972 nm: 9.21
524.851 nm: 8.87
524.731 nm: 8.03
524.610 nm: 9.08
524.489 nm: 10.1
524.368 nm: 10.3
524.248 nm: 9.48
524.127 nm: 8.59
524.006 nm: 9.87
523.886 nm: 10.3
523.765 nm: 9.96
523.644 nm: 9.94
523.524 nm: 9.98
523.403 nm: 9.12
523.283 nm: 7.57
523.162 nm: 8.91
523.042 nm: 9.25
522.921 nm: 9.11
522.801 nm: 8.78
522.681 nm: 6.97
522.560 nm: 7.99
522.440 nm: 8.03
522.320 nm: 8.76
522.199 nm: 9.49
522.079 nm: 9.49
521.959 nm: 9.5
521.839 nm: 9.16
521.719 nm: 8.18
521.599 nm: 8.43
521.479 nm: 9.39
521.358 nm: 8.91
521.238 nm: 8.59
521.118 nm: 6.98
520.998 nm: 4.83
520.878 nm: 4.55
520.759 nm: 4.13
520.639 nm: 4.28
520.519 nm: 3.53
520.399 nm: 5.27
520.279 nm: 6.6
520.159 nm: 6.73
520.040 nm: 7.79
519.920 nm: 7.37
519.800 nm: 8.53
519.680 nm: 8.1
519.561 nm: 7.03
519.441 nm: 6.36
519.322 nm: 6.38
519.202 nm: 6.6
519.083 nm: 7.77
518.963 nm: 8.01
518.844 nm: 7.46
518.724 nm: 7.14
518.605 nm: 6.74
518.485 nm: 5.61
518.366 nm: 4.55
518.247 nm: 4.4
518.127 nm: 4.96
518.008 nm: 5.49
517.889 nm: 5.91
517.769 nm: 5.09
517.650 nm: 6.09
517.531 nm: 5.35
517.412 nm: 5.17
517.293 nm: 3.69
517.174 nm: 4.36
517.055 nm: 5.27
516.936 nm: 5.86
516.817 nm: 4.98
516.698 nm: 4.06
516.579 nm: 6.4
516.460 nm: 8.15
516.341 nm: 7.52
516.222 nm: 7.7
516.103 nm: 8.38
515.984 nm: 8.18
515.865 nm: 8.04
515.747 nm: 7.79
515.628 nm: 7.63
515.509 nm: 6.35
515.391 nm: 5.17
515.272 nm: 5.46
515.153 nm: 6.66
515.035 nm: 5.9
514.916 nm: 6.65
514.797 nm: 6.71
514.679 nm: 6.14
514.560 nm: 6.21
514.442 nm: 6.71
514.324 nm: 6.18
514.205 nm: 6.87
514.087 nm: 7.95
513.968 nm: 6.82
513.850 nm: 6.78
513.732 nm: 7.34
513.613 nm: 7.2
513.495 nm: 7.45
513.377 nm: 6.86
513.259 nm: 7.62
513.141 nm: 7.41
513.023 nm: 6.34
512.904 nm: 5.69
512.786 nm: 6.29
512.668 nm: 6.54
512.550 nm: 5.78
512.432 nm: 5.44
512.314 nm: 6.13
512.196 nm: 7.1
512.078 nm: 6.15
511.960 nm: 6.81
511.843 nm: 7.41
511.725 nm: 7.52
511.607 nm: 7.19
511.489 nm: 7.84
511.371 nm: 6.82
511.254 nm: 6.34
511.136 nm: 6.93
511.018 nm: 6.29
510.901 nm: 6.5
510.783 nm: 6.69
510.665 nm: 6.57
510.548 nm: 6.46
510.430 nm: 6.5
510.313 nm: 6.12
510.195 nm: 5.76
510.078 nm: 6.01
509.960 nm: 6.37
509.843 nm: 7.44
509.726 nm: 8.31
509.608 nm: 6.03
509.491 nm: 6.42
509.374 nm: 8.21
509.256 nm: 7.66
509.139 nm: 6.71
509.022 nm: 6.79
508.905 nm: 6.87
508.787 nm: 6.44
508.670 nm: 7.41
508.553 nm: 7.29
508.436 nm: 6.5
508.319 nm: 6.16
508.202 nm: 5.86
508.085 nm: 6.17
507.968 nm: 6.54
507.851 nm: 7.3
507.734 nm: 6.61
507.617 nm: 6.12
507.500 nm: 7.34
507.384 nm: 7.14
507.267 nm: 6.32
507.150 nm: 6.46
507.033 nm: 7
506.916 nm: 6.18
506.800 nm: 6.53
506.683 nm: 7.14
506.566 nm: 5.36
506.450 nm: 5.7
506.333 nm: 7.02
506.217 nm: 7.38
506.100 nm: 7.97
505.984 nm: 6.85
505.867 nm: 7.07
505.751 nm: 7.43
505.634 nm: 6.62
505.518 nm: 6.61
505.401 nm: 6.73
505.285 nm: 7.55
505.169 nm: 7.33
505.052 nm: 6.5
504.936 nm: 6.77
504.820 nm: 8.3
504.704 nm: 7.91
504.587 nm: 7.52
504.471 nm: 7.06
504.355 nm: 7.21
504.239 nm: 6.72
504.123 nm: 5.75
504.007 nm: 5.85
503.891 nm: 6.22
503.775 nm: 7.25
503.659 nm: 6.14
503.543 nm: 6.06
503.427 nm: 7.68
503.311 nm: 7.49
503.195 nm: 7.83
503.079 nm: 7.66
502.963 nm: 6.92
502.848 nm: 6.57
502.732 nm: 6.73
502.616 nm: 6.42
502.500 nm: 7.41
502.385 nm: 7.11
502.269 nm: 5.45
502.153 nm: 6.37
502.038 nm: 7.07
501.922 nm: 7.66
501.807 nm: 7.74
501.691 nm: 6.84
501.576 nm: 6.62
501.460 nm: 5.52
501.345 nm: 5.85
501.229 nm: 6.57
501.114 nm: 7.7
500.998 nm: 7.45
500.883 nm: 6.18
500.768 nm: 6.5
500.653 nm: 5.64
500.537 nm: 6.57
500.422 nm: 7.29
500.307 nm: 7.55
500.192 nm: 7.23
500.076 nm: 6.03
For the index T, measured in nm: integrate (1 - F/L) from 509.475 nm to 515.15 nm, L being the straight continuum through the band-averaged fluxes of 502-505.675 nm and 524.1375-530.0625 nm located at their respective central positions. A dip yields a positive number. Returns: 0.73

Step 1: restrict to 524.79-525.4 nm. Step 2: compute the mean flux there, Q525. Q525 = 8.84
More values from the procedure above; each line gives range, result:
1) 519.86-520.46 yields 6.74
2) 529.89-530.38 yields 9.99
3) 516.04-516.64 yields 7.62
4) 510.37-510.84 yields 6.56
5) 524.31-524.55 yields 10.2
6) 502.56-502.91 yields 6.58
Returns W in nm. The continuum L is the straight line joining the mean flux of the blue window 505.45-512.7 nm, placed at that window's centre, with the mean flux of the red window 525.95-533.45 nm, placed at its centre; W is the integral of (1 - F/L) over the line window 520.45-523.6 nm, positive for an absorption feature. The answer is 0.22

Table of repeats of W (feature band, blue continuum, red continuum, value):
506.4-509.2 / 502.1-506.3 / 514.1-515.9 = 0.10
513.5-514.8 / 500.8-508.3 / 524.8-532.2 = 0.17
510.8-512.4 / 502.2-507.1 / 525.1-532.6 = 0.17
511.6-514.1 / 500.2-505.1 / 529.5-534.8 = 0.35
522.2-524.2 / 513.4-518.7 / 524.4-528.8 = -0.24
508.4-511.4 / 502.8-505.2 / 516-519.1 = -0.09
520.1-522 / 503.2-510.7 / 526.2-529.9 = 0.33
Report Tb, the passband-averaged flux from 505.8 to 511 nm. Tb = 6.71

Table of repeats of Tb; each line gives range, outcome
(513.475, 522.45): 6.69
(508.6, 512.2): 6.83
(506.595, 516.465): 6.78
